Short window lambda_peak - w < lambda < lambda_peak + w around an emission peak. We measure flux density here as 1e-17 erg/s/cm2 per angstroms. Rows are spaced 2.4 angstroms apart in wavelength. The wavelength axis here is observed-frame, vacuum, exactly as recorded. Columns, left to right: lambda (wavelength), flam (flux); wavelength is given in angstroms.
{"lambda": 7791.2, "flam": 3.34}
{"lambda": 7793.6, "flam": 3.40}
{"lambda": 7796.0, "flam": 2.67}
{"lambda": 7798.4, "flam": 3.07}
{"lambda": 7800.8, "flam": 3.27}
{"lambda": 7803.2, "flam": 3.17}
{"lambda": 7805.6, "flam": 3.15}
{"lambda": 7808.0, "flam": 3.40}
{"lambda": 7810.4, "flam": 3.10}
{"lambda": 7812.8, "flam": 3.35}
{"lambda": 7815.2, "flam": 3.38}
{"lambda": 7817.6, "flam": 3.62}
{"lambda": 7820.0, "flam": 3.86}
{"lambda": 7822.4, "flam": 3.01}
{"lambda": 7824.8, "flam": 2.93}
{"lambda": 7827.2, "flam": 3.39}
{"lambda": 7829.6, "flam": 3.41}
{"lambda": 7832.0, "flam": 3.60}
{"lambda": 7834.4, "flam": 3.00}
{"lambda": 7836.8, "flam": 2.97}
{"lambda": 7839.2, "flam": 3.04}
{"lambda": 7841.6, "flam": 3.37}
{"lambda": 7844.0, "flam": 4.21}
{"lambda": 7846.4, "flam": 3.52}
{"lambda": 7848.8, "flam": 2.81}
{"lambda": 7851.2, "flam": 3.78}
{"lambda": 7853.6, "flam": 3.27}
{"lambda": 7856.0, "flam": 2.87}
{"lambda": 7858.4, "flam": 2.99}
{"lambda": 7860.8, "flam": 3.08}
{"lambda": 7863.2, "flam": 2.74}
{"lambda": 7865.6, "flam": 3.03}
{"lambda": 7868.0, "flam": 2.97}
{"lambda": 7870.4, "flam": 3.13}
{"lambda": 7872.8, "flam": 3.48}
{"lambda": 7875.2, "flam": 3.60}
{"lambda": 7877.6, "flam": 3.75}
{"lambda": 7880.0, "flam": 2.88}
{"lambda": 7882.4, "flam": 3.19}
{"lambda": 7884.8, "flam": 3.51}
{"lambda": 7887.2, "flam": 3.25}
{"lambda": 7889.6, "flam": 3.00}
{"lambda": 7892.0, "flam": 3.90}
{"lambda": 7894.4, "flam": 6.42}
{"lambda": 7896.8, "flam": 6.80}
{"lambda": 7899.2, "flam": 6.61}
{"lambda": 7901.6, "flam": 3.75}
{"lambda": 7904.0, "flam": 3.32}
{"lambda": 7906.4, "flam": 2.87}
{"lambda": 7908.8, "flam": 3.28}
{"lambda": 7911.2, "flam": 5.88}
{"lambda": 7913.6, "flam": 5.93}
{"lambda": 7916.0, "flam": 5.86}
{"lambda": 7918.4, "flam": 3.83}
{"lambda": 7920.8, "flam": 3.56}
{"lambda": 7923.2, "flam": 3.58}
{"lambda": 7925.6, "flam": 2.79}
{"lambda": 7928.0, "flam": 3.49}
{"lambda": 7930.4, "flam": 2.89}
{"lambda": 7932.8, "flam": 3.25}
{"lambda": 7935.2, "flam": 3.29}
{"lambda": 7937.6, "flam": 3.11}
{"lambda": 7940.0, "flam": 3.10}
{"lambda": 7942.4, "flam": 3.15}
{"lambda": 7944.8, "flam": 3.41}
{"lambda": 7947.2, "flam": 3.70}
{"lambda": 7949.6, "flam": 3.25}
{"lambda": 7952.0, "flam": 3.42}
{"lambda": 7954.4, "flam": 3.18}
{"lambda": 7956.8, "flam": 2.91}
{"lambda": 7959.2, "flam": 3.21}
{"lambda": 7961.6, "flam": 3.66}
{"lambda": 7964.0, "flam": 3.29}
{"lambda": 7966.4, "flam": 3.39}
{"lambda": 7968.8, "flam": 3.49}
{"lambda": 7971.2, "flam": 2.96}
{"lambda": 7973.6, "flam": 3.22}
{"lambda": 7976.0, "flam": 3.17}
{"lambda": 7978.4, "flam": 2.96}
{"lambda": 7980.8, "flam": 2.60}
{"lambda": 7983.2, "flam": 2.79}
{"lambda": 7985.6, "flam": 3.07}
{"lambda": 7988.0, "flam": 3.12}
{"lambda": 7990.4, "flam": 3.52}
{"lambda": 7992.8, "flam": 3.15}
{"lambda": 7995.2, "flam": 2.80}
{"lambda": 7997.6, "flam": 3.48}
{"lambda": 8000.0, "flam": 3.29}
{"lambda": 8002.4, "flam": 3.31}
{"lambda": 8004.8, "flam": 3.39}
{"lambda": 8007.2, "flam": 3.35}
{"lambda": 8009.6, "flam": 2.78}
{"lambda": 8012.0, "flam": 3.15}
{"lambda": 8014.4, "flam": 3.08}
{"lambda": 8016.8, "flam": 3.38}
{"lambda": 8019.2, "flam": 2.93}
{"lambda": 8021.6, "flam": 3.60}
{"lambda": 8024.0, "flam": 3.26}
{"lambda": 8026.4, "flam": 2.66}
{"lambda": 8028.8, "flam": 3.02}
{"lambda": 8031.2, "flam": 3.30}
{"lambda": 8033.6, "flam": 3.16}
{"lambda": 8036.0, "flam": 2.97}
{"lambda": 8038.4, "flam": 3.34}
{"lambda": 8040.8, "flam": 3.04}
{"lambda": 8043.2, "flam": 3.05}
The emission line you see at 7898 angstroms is [S II] 6716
